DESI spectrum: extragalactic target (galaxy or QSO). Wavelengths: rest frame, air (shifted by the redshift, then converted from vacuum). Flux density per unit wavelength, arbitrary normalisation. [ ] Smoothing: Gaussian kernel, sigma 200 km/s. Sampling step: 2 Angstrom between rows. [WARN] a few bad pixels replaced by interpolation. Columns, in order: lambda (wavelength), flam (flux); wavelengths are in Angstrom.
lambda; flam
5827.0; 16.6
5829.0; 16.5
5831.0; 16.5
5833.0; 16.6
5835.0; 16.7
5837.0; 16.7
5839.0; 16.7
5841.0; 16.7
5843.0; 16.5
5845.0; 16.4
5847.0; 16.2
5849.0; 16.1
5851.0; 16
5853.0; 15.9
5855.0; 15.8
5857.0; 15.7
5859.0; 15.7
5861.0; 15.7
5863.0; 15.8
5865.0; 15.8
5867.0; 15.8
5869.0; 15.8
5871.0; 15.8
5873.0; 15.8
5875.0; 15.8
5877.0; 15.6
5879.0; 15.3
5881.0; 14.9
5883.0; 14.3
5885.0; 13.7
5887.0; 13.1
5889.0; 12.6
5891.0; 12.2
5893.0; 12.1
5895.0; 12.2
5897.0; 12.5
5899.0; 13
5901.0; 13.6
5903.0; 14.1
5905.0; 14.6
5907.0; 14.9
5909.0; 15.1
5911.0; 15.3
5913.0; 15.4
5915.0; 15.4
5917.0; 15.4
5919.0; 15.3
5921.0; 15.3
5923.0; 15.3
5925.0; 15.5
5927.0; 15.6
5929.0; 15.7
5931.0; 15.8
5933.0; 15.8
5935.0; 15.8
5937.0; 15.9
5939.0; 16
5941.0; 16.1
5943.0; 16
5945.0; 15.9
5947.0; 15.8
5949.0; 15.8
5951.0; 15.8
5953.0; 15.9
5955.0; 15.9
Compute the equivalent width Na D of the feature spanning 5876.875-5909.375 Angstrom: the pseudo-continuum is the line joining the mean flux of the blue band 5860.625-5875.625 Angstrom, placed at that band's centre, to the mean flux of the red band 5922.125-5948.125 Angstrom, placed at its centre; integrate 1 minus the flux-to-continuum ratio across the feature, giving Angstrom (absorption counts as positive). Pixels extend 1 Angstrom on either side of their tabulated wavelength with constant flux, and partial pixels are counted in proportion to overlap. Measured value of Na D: 4.3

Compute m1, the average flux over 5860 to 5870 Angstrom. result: 15.8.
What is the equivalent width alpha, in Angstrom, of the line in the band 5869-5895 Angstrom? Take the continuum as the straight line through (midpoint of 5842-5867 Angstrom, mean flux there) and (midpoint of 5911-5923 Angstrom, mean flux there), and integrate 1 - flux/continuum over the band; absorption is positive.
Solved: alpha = 2.4 Angstrom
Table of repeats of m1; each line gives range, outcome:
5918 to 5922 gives 15.3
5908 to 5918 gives 15.3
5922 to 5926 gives 15.4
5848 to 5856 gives 16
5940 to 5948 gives 15.9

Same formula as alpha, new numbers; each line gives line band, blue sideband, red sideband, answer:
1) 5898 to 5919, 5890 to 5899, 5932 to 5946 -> -1.9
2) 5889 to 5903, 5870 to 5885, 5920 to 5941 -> 2.5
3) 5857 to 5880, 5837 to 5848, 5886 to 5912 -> -0.9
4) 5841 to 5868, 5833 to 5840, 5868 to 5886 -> 0.1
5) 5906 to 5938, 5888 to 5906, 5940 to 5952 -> -2.2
